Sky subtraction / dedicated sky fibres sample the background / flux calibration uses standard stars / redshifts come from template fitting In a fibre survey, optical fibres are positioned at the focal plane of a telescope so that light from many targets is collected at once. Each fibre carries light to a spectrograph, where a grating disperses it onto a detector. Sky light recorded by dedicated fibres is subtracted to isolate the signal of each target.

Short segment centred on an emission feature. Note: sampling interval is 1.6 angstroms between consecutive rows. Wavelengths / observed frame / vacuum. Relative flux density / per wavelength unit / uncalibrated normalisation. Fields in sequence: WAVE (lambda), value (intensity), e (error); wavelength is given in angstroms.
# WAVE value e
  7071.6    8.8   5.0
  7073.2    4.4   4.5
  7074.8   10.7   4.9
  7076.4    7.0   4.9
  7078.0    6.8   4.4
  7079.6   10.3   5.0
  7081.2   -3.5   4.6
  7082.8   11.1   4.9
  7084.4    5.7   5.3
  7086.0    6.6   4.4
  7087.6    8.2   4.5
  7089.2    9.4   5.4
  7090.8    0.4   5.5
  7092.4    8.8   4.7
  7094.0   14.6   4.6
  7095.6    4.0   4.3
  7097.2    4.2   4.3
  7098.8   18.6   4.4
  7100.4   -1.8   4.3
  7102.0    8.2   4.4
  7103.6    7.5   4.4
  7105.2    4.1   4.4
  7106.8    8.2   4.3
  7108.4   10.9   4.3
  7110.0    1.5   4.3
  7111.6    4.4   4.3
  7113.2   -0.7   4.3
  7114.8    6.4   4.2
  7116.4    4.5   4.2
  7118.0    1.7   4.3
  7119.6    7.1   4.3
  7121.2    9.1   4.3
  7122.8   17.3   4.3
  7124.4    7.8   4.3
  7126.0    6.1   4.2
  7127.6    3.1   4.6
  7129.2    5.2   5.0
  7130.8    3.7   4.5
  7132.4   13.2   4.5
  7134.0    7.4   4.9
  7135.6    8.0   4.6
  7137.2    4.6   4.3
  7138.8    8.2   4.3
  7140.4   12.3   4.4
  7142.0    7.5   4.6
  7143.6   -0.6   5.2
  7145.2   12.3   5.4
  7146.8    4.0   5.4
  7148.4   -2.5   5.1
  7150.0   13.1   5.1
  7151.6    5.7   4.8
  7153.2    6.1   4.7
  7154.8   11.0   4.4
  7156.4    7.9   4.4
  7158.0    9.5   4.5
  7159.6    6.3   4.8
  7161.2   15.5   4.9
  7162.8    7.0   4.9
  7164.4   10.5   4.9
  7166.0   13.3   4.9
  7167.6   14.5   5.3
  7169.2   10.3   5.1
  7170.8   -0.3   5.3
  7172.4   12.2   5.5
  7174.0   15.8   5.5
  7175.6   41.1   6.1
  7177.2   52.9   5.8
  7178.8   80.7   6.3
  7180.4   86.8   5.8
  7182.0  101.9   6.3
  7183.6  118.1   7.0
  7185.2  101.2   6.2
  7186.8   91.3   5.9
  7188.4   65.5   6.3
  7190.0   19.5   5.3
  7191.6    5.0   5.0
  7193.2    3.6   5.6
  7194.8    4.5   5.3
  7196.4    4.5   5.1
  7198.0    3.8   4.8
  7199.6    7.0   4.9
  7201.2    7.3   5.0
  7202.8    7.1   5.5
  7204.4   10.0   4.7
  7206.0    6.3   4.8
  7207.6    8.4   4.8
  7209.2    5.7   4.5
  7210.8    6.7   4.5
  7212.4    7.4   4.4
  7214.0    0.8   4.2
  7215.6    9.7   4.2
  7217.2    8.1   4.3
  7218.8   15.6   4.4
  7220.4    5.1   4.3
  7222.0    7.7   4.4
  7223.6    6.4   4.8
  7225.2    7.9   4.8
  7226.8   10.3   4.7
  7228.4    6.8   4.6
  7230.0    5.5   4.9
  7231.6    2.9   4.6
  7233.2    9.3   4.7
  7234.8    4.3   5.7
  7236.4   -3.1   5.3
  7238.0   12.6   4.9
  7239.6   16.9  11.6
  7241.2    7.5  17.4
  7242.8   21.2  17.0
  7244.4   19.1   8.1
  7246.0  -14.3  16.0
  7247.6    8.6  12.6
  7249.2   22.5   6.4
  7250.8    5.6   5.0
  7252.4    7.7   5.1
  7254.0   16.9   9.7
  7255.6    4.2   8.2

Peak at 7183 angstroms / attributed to [O II] 3727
